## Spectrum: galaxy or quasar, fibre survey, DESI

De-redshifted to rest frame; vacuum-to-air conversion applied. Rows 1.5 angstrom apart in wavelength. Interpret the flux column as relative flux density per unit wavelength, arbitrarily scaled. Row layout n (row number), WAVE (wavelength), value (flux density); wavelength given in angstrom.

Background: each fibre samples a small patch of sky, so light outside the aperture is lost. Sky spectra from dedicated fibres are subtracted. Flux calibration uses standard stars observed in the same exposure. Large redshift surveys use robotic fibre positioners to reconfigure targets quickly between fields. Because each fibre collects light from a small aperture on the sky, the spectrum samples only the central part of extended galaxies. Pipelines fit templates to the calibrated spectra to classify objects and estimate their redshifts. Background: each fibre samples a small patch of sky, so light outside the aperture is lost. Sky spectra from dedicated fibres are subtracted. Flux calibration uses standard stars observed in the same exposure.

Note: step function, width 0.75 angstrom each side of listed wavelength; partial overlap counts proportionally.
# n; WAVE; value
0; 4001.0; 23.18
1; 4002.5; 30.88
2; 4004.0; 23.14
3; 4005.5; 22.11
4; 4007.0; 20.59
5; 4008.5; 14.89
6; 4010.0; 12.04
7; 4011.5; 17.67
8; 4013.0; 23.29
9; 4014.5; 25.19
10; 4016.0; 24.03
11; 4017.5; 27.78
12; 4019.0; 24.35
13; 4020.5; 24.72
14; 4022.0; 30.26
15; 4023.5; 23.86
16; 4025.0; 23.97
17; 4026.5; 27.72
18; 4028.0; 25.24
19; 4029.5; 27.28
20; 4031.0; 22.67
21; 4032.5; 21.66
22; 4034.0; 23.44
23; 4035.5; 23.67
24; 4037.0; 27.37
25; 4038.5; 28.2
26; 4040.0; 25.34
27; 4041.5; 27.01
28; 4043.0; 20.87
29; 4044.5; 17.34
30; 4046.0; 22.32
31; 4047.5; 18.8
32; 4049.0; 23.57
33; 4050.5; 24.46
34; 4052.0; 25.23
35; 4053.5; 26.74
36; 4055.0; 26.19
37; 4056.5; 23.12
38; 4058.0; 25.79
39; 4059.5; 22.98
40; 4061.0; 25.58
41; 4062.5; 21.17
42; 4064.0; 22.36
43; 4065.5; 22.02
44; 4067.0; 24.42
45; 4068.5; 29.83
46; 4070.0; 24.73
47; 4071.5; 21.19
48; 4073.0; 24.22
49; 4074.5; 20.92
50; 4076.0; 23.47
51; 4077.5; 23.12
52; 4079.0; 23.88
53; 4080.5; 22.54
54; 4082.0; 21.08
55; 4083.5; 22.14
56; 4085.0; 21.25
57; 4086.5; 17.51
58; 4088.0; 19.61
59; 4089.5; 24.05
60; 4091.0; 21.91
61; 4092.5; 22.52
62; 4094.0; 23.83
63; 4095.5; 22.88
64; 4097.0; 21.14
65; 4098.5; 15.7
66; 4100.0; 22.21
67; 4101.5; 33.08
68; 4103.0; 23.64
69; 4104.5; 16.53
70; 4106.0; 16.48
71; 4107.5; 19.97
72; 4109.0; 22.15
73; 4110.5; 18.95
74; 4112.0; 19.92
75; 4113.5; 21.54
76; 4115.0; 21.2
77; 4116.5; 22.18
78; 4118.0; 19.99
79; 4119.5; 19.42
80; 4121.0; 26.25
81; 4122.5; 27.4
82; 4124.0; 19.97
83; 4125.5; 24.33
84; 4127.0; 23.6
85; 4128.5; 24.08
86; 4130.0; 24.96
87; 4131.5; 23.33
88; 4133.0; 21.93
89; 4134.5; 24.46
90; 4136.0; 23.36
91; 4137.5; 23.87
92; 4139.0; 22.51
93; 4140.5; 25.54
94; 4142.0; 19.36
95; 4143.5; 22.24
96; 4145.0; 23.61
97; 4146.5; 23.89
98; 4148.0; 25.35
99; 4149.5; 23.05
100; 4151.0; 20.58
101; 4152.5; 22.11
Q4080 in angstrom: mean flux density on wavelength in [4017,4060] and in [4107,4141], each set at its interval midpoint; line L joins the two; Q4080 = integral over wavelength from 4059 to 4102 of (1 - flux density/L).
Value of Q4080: 1.6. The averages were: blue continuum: 24.5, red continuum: 22.6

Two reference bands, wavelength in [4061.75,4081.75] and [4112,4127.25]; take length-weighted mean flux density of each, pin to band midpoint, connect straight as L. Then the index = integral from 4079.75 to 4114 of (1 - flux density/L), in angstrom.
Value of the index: 2.3 angstrom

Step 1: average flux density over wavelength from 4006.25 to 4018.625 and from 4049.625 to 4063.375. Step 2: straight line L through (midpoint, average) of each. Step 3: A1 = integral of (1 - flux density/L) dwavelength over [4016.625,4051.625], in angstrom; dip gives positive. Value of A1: -2.9 angstrom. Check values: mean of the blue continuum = 20.8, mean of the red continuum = 24.6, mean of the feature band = 24.4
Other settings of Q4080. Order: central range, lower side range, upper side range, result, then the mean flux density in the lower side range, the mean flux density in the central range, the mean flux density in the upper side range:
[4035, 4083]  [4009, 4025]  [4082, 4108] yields -3.2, 23.2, 23.7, 21.4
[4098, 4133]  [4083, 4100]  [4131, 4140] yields 0.4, 21.2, 22.1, 23.3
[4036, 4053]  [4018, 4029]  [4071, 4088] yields 0.4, 25.8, 23.7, 21.8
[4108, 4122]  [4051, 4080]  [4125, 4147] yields 1.3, 24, 21.4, 23.4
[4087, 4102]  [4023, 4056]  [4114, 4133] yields 0.6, 24.2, 22.4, 23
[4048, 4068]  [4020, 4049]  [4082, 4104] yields -0.6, 24.3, 24.1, 22.1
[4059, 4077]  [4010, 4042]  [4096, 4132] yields -0.1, 24.7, 23.6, 22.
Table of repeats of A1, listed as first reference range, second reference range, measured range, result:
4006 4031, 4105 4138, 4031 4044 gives -0.8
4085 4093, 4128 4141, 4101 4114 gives 0.6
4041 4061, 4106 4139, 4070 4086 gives 0.4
